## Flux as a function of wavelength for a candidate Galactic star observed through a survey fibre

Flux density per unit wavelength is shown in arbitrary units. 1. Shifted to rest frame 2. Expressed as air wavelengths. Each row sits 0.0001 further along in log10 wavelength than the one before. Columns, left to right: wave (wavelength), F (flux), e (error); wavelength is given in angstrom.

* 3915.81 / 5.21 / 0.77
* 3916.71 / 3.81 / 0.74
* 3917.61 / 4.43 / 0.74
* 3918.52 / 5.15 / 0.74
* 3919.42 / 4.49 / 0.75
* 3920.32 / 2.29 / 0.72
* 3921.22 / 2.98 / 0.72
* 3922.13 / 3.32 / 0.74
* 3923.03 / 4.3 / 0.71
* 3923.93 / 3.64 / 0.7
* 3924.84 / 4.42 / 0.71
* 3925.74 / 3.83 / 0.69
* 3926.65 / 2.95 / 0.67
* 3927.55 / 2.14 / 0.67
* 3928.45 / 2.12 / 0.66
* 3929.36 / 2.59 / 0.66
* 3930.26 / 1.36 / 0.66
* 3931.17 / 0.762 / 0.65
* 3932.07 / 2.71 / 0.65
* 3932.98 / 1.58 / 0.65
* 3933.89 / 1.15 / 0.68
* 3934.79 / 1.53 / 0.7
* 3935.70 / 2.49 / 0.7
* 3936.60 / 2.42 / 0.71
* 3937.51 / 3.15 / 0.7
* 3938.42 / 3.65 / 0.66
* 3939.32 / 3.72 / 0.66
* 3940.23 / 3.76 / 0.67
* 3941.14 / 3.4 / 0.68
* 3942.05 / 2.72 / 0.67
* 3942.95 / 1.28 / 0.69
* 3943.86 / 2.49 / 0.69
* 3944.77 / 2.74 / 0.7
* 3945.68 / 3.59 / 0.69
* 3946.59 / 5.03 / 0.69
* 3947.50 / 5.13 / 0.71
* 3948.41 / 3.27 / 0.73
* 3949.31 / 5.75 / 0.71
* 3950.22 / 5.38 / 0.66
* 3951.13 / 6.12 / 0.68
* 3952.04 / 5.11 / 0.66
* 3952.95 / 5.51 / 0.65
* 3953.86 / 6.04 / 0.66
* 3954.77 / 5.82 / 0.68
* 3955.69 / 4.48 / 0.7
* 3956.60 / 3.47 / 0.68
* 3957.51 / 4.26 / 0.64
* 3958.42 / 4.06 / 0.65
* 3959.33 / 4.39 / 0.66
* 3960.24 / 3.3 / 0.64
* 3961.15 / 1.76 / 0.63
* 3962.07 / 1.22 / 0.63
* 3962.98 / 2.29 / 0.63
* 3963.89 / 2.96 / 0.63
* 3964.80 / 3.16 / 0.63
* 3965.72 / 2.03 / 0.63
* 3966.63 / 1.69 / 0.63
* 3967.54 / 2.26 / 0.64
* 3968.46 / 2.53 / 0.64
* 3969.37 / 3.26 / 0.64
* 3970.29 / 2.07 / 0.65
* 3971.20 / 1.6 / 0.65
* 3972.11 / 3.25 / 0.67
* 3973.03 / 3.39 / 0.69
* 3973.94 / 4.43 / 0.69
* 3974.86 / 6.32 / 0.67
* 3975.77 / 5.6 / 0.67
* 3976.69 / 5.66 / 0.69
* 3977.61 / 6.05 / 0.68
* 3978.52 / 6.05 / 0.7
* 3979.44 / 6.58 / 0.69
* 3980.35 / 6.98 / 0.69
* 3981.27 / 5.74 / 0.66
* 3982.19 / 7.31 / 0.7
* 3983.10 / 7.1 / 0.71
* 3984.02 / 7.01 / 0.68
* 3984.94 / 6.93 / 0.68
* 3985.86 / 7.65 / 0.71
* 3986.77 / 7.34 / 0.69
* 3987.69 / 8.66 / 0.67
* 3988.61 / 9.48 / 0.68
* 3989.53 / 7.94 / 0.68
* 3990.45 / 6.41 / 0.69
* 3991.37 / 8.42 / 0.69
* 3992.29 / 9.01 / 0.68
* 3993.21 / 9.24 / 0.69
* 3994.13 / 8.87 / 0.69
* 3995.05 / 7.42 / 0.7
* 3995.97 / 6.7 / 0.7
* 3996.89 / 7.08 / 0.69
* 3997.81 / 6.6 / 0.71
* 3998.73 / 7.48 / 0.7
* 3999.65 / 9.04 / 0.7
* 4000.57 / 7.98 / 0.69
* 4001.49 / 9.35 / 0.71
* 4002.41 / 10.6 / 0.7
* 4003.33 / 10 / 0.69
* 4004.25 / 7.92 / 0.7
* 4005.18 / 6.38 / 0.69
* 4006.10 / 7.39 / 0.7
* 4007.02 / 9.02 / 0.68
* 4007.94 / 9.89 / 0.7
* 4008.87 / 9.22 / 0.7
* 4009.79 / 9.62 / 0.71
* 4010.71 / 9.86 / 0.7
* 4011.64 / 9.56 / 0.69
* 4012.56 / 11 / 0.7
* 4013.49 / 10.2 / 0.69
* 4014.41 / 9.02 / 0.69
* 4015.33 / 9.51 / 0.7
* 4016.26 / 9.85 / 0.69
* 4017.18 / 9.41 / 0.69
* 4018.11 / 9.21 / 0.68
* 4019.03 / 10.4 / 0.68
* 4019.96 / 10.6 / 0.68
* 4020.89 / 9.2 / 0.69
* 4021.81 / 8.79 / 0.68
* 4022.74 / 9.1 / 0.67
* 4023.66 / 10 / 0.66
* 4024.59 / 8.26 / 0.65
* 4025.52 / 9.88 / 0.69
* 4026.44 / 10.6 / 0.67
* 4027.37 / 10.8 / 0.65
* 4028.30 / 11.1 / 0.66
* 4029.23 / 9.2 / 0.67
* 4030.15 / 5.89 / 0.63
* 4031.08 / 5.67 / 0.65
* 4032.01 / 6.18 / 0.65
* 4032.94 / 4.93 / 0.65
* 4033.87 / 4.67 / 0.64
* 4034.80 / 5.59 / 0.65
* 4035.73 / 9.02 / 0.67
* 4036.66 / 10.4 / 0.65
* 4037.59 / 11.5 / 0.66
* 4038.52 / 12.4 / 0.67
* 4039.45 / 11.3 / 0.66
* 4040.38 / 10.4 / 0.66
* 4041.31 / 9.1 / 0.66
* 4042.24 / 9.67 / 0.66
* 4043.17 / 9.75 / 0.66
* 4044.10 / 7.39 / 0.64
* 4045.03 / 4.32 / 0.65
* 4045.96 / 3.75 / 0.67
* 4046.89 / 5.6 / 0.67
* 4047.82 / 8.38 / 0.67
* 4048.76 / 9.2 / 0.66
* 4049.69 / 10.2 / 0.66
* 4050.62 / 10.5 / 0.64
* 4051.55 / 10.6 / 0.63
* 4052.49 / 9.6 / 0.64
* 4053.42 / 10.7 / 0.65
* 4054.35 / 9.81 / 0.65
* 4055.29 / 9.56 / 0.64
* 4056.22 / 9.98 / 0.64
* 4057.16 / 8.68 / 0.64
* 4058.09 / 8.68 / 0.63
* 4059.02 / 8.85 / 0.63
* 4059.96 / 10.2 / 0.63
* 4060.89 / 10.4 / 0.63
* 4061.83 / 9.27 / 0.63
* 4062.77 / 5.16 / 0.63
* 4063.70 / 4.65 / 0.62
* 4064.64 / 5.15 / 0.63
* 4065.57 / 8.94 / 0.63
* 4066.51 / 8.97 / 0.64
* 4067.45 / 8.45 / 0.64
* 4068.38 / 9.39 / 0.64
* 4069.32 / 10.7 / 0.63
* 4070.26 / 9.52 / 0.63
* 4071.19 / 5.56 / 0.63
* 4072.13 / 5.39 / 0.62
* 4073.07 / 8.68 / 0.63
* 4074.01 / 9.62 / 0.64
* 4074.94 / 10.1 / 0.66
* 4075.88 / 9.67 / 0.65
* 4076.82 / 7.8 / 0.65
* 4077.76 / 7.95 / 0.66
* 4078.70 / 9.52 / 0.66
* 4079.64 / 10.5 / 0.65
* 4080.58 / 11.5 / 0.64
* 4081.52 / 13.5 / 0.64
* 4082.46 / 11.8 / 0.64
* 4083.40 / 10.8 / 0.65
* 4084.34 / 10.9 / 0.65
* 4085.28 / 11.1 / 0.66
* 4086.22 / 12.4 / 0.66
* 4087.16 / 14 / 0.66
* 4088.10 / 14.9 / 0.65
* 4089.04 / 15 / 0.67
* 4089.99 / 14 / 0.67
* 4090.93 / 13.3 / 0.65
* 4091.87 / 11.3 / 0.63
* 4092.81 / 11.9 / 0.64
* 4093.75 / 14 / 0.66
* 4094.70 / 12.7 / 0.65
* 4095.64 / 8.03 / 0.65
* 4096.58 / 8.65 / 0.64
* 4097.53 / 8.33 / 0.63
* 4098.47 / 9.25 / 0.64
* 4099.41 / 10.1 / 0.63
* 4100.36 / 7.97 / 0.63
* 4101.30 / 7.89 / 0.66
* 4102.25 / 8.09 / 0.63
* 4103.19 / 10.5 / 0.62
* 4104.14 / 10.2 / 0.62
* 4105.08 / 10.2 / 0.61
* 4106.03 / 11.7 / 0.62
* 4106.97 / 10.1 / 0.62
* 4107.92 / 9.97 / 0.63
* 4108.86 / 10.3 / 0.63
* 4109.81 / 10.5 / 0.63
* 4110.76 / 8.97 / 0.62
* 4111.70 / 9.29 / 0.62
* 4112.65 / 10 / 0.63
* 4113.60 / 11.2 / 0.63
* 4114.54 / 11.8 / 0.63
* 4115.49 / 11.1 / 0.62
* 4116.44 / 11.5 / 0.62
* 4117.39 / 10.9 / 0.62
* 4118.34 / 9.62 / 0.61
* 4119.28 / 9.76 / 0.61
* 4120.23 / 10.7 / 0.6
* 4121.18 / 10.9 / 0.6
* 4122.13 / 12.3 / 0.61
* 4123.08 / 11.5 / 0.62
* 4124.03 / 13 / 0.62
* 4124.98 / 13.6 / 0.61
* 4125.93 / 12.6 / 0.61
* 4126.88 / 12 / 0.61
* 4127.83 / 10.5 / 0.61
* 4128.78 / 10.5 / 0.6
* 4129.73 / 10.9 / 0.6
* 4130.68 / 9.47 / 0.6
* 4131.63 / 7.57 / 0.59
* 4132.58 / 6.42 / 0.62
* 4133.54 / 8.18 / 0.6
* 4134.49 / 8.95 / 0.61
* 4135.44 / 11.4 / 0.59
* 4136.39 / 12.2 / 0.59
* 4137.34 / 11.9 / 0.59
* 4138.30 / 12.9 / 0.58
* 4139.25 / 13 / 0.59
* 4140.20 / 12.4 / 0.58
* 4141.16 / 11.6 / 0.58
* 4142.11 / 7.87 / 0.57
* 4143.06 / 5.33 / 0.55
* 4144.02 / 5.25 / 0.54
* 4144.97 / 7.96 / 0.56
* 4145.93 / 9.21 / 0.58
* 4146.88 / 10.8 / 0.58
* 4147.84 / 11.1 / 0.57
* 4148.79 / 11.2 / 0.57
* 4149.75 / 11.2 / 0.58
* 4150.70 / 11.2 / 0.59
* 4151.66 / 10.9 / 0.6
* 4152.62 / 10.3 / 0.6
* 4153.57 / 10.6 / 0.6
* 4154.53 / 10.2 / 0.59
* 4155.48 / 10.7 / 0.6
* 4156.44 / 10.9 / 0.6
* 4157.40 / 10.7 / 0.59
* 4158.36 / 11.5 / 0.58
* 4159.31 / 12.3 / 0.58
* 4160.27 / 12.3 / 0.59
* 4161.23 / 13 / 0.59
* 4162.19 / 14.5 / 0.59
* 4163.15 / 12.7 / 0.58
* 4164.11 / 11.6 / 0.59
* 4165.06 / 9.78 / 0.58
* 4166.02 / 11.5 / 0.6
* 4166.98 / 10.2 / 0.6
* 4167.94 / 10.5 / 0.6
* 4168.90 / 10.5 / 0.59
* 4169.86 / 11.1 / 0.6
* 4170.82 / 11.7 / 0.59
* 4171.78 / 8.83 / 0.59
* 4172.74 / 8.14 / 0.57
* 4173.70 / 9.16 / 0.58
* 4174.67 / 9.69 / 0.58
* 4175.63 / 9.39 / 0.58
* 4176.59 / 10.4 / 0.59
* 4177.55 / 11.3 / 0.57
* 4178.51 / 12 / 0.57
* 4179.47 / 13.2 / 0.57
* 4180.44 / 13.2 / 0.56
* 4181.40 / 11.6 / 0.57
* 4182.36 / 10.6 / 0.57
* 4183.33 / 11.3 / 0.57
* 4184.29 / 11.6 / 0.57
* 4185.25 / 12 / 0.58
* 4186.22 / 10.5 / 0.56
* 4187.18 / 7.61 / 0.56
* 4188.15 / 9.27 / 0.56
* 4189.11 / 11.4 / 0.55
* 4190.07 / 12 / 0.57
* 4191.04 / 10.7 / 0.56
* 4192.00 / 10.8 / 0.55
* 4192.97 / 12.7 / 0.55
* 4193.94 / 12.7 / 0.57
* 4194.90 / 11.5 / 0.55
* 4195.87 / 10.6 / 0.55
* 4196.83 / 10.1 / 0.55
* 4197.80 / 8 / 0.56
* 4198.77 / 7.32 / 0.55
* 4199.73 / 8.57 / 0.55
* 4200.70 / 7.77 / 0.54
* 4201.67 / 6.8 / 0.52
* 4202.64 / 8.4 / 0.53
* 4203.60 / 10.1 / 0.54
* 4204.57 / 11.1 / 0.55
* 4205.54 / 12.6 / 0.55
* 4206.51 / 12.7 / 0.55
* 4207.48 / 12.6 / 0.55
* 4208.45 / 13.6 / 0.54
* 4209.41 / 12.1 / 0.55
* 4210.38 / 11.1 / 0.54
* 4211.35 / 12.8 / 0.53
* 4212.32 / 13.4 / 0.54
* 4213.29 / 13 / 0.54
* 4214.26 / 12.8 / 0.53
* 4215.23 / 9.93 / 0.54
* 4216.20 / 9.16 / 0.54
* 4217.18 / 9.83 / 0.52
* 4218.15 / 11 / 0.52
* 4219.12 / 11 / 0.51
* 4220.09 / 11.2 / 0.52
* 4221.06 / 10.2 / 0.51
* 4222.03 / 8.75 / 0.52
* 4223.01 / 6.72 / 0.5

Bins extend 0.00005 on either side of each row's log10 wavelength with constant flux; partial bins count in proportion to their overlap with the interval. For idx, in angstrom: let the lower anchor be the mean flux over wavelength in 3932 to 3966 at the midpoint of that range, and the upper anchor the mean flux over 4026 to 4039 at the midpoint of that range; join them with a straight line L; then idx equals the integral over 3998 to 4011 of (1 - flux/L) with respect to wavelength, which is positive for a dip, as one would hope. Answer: -3.8 angstrom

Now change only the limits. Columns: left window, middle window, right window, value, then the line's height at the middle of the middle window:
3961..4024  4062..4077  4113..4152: 1.6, 8.98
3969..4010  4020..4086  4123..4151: -3.4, 8.51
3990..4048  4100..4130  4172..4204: -3.3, 9.59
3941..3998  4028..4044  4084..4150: -2.0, 7.59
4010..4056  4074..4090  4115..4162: -2.6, 9.79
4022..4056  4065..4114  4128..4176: -4.0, 9.51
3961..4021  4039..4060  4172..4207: -2.5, 7.99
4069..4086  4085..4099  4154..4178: -2.8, 9.92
